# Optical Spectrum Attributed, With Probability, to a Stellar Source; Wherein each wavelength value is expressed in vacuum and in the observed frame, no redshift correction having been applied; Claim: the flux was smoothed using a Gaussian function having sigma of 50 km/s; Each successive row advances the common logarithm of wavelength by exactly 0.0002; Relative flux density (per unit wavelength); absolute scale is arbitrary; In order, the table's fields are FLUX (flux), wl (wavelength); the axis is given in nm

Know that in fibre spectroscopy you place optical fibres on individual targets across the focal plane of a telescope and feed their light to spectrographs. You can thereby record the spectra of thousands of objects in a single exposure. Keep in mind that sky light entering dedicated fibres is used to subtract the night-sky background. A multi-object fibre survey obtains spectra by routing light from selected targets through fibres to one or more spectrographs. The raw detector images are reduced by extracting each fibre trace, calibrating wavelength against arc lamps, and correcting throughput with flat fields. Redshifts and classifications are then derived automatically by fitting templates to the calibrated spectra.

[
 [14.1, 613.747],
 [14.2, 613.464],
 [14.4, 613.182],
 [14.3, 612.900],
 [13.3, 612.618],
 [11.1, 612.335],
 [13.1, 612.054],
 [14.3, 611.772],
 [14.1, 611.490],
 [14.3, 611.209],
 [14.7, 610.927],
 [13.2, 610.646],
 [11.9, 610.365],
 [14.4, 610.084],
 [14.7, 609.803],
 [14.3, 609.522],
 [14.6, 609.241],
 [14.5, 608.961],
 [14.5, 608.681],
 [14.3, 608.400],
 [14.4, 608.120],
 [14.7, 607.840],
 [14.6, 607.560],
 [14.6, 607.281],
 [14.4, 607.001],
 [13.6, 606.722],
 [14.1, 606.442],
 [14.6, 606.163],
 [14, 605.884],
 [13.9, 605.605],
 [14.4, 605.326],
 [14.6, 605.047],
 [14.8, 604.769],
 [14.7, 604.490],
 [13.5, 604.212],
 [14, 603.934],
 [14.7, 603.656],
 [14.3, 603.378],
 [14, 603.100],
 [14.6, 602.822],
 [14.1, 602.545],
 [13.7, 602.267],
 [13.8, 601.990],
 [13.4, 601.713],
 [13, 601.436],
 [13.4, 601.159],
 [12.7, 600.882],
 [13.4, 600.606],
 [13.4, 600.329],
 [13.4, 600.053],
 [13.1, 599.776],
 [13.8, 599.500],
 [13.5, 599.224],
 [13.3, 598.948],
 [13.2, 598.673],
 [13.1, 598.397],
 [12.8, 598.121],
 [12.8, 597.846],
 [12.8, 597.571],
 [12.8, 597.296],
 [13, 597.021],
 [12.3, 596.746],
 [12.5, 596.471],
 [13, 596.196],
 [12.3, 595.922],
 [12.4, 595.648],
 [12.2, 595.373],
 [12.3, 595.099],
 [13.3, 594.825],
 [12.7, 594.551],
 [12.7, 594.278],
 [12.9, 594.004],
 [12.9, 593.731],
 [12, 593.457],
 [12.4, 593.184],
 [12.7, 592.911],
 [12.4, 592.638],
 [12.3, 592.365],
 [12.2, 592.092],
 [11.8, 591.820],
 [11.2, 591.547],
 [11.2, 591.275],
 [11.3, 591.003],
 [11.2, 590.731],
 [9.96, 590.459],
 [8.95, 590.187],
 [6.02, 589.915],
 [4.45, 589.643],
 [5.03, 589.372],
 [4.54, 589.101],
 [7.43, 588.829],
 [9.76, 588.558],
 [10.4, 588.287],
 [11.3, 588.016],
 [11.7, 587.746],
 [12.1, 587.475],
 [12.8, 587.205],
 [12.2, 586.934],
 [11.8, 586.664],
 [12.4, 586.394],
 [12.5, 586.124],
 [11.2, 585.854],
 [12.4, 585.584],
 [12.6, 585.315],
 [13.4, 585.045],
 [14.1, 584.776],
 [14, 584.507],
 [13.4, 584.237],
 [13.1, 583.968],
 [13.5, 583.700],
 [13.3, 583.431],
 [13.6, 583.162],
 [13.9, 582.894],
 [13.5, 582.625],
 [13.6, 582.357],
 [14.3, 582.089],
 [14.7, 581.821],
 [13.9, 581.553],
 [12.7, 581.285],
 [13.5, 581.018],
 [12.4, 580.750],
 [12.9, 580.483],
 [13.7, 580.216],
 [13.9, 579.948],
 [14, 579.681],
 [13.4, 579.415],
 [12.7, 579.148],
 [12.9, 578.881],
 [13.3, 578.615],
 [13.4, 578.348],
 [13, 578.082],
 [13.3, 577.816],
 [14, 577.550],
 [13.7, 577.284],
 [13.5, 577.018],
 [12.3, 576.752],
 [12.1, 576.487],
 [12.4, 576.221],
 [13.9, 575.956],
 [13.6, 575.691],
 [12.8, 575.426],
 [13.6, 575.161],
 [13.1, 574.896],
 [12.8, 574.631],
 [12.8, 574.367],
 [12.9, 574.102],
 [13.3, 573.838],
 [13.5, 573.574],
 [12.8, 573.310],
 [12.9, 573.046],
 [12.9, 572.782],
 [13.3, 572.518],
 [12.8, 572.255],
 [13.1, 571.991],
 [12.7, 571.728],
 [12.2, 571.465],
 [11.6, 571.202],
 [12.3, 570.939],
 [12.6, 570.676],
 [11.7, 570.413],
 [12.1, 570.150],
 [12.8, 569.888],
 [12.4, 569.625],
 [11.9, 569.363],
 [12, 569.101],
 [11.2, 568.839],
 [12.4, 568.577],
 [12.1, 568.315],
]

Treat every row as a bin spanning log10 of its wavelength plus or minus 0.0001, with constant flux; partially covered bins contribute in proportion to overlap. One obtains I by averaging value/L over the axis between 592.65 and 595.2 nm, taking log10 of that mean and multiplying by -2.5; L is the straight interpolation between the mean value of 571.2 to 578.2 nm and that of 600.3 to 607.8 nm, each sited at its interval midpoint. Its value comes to 0.09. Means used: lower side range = 13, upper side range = 14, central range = 12.7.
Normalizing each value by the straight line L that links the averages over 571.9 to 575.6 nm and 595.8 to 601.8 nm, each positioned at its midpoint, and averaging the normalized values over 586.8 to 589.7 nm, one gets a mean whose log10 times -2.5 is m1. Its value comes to 0.36 mag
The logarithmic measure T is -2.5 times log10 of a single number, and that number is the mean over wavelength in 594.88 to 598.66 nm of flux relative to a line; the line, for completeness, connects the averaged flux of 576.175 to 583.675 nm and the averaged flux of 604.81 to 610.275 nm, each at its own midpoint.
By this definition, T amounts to 0.11 mag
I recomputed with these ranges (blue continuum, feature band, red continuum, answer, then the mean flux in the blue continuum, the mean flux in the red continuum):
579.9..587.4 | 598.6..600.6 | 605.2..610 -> 0.05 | 13.2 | 14.4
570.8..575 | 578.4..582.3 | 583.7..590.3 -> -0.15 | 12.8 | 10.8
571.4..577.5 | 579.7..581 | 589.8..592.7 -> -0.09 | 13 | 10.8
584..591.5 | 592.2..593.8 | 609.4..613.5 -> -0.10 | 10.7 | 13.7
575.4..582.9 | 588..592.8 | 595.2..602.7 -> 0.36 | 13.4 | 13.1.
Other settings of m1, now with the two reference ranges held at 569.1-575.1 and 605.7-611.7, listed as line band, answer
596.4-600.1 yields 0.06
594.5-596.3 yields 0.09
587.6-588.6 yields 0.22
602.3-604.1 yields -0.02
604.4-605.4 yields -0.04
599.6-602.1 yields 0.05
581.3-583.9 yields -0.05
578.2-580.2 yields -0.04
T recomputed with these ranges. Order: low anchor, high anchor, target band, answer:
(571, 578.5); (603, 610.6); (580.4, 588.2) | 0.03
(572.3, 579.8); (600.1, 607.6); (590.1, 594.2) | 0.16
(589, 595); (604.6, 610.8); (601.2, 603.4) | -0.06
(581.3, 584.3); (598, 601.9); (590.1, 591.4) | 0.26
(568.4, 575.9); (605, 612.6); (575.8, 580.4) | -0.03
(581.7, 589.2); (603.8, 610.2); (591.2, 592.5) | 0.10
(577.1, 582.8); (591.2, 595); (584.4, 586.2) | 0.01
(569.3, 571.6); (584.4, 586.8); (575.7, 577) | -0.04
